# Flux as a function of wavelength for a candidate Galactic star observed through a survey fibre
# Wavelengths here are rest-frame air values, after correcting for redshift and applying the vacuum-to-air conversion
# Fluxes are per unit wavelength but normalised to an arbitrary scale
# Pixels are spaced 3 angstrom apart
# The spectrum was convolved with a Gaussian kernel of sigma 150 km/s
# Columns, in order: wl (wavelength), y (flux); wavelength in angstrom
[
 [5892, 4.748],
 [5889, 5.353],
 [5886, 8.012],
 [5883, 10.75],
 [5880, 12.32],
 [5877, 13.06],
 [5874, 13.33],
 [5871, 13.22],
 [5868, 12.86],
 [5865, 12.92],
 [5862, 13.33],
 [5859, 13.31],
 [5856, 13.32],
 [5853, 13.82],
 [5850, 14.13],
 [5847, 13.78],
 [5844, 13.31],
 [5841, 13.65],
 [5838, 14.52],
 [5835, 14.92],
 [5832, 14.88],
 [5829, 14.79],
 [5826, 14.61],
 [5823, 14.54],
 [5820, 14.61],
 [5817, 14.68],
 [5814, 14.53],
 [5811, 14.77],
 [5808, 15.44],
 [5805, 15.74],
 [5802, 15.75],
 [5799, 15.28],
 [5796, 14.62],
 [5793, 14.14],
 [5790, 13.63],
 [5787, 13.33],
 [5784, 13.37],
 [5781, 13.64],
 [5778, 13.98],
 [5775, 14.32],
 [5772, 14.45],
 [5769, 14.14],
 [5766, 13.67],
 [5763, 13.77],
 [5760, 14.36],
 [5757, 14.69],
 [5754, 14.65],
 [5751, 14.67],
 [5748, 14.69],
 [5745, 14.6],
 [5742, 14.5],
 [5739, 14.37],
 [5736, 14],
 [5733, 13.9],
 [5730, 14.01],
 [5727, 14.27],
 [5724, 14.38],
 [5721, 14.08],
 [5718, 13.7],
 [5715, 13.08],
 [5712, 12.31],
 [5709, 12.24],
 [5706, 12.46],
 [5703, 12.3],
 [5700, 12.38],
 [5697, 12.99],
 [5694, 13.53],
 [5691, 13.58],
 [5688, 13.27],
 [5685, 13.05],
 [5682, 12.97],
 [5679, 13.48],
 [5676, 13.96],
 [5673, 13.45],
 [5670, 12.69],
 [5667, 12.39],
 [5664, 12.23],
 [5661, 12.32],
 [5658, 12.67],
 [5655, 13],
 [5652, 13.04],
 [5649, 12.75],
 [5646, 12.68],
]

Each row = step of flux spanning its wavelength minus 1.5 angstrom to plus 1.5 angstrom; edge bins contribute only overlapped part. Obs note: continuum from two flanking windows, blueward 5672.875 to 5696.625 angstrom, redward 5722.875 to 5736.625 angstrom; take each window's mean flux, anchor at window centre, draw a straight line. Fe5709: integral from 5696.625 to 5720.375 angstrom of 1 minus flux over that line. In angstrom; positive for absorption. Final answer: 1.8 angstrom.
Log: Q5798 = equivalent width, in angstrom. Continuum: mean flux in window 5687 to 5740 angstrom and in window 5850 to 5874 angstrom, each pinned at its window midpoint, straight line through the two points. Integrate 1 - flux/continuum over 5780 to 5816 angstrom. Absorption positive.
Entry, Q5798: -3.2 angstrom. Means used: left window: 13.4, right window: 13.3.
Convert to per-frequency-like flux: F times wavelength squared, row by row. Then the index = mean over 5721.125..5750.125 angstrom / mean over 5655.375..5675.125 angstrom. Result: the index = 1.16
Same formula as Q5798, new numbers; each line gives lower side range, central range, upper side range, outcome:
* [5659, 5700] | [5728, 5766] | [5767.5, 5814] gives -1.18 angstrom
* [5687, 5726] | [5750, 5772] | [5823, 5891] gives -2.11 angstrom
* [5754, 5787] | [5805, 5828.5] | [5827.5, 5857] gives -1.19 angstrom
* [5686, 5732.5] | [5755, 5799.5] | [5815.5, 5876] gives -1.60 angstrom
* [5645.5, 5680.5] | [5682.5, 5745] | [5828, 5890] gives -2.67 angstrom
